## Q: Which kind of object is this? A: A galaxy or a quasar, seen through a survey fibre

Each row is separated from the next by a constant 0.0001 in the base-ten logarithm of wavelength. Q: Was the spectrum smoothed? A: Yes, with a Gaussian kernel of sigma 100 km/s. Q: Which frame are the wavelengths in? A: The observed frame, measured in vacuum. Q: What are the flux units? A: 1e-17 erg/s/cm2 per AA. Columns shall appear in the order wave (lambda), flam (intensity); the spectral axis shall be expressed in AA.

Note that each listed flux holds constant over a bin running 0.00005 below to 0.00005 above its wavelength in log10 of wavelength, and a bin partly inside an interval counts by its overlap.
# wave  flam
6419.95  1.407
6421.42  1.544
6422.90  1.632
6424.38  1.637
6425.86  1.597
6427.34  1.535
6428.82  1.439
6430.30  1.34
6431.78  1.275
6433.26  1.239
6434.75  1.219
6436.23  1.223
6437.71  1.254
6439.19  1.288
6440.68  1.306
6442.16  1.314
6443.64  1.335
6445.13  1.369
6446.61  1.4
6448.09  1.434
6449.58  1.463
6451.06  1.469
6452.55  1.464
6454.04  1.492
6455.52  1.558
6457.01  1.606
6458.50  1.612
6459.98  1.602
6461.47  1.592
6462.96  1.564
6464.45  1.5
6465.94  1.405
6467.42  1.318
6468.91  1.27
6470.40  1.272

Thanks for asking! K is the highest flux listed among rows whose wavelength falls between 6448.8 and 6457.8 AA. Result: 1.606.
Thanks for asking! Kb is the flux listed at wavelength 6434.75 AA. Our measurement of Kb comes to 1.219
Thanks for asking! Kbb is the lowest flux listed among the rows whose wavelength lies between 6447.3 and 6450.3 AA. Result 1.434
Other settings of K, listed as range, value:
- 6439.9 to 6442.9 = 1.314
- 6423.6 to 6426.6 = 1.637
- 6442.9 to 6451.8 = 1.469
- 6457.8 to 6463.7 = 1.612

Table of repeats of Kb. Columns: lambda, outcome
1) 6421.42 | 1.544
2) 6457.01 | 1.606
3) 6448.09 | 1.434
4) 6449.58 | 1.463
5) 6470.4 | 1.272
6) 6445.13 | 1.369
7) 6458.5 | 1.612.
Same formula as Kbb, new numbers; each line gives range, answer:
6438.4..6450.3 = 1.288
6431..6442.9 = 1.219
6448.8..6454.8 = 1.463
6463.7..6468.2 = 1.318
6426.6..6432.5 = 1.275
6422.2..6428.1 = 1.535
